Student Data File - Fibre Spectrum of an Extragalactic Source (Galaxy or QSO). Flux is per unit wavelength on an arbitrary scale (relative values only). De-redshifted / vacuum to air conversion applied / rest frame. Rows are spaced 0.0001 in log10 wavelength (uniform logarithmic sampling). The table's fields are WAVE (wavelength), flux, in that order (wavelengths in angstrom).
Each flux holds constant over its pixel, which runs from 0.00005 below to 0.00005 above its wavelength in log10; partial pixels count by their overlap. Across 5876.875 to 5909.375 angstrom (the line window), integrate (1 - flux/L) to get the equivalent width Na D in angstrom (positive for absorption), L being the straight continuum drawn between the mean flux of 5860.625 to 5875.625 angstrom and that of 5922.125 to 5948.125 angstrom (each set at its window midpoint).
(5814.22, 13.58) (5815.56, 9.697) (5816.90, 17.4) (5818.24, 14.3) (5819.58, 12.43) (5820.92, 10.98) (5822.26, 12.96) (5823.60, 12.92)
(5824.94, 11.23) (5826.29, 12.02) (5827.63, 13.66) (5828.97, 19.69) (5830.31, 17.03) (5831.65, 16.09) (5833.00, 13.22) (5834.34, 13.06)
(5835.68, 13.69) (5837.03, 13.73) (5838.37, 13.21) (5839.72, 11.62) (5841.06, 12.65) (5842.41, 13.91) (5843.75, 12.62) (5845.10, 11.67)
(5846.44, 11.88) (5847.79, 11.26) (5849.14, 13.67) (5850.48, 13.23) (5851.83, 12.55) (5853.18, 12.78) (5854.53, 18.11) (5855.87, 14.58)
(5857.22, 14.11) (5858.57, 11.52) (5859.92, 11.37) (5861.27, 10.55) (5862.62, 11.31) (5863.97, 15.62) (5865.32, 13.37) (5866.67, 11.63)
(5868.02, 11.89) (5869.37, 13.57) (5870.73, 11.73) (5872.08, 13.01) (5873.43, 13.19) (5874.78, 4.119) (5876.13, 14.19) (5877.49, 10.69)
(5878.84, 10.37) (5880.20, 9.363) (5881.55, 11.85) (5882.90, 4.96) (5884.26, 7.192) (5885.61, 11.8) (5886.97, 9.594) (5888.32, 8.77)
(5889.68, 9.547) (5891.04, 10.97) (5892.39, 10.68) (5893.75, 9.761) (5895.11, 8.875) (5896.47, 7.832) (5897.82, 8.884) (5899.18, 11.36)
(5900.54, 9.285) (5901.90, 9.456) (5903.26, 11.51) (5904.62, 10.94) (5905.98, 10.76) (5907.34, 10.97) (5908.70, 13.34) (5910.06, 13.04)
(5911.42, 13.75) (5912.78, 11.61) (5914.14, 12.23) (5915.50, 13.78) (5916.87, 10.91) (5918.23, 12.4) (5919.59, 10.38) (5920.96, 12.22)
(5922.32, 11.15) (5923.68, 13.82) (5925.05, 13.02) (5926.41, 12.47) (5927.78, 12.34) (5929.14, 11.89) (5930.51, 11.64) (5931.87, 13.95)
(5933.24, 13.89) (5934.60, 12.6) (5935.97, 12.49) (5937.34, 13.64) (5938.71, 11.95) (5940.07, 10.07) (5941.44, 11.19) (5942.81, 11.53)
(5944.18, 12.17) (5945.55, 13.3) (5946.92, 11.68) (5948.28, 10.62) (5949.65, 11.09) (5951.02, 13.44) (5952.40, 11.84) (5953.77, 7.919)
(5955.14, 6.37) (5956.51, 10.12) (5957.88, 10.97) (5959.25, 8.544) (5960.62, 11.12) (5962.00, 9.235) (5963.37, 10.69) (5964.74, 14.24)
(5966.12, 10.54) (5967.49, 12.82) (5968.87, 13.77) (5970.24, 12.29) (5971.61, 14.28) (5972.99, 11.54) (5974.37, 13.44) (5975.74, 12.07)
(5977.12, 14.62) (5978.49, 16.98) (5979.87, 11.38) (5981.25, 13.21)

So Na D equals 5.6 angstrom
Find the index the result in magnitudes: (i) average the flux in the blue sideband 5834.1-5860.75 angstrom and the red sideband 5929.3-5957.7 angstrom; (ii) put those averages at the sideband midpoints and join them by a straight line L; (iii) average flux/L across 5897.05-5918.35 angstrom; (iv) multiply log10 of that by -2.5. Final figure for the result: 0.06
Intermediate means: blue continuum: 13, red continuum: 11.6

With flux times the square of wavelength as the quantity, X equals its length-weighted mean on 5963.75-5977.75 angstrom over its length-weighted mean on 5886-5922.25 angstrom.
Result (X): 1.21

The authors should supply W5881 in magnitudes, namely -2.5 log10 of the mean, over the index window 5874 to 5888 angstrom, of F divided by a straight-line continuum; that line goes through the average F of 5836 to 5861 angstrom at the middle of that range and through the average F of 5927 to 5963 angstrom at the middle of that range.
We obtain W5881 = 0.301 mag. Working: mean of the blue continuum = 13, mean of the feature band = 9.43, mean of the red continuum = 11.4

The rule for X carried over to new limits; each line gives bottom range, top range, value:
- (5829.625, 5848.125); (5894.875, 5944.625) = 0.91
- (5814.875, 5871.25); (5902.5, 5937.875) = 0.96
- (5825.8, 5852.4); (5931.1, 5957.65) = 0.88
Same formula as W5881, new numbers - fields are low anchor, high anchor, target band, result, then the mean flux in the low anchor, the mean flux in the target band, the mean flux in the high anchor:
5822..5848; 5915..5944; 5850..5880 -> 0.060 mag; 13.4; 12.4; 12.2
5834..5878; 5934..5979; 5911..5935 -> -0.034 mag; 12.6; 12.4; 11.8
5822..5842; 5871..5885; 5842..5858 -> -0.092 mag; 13.8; 13.3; 9.96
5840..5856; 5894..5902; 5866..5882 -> -0.013 mag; 13.2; 11.3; 9.29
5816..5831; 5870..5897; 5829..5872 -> -0.092 mag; 14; 13.2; 9.94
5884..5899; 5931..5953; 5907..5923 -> -0.132 mag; 9.57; 12.2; 12.2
